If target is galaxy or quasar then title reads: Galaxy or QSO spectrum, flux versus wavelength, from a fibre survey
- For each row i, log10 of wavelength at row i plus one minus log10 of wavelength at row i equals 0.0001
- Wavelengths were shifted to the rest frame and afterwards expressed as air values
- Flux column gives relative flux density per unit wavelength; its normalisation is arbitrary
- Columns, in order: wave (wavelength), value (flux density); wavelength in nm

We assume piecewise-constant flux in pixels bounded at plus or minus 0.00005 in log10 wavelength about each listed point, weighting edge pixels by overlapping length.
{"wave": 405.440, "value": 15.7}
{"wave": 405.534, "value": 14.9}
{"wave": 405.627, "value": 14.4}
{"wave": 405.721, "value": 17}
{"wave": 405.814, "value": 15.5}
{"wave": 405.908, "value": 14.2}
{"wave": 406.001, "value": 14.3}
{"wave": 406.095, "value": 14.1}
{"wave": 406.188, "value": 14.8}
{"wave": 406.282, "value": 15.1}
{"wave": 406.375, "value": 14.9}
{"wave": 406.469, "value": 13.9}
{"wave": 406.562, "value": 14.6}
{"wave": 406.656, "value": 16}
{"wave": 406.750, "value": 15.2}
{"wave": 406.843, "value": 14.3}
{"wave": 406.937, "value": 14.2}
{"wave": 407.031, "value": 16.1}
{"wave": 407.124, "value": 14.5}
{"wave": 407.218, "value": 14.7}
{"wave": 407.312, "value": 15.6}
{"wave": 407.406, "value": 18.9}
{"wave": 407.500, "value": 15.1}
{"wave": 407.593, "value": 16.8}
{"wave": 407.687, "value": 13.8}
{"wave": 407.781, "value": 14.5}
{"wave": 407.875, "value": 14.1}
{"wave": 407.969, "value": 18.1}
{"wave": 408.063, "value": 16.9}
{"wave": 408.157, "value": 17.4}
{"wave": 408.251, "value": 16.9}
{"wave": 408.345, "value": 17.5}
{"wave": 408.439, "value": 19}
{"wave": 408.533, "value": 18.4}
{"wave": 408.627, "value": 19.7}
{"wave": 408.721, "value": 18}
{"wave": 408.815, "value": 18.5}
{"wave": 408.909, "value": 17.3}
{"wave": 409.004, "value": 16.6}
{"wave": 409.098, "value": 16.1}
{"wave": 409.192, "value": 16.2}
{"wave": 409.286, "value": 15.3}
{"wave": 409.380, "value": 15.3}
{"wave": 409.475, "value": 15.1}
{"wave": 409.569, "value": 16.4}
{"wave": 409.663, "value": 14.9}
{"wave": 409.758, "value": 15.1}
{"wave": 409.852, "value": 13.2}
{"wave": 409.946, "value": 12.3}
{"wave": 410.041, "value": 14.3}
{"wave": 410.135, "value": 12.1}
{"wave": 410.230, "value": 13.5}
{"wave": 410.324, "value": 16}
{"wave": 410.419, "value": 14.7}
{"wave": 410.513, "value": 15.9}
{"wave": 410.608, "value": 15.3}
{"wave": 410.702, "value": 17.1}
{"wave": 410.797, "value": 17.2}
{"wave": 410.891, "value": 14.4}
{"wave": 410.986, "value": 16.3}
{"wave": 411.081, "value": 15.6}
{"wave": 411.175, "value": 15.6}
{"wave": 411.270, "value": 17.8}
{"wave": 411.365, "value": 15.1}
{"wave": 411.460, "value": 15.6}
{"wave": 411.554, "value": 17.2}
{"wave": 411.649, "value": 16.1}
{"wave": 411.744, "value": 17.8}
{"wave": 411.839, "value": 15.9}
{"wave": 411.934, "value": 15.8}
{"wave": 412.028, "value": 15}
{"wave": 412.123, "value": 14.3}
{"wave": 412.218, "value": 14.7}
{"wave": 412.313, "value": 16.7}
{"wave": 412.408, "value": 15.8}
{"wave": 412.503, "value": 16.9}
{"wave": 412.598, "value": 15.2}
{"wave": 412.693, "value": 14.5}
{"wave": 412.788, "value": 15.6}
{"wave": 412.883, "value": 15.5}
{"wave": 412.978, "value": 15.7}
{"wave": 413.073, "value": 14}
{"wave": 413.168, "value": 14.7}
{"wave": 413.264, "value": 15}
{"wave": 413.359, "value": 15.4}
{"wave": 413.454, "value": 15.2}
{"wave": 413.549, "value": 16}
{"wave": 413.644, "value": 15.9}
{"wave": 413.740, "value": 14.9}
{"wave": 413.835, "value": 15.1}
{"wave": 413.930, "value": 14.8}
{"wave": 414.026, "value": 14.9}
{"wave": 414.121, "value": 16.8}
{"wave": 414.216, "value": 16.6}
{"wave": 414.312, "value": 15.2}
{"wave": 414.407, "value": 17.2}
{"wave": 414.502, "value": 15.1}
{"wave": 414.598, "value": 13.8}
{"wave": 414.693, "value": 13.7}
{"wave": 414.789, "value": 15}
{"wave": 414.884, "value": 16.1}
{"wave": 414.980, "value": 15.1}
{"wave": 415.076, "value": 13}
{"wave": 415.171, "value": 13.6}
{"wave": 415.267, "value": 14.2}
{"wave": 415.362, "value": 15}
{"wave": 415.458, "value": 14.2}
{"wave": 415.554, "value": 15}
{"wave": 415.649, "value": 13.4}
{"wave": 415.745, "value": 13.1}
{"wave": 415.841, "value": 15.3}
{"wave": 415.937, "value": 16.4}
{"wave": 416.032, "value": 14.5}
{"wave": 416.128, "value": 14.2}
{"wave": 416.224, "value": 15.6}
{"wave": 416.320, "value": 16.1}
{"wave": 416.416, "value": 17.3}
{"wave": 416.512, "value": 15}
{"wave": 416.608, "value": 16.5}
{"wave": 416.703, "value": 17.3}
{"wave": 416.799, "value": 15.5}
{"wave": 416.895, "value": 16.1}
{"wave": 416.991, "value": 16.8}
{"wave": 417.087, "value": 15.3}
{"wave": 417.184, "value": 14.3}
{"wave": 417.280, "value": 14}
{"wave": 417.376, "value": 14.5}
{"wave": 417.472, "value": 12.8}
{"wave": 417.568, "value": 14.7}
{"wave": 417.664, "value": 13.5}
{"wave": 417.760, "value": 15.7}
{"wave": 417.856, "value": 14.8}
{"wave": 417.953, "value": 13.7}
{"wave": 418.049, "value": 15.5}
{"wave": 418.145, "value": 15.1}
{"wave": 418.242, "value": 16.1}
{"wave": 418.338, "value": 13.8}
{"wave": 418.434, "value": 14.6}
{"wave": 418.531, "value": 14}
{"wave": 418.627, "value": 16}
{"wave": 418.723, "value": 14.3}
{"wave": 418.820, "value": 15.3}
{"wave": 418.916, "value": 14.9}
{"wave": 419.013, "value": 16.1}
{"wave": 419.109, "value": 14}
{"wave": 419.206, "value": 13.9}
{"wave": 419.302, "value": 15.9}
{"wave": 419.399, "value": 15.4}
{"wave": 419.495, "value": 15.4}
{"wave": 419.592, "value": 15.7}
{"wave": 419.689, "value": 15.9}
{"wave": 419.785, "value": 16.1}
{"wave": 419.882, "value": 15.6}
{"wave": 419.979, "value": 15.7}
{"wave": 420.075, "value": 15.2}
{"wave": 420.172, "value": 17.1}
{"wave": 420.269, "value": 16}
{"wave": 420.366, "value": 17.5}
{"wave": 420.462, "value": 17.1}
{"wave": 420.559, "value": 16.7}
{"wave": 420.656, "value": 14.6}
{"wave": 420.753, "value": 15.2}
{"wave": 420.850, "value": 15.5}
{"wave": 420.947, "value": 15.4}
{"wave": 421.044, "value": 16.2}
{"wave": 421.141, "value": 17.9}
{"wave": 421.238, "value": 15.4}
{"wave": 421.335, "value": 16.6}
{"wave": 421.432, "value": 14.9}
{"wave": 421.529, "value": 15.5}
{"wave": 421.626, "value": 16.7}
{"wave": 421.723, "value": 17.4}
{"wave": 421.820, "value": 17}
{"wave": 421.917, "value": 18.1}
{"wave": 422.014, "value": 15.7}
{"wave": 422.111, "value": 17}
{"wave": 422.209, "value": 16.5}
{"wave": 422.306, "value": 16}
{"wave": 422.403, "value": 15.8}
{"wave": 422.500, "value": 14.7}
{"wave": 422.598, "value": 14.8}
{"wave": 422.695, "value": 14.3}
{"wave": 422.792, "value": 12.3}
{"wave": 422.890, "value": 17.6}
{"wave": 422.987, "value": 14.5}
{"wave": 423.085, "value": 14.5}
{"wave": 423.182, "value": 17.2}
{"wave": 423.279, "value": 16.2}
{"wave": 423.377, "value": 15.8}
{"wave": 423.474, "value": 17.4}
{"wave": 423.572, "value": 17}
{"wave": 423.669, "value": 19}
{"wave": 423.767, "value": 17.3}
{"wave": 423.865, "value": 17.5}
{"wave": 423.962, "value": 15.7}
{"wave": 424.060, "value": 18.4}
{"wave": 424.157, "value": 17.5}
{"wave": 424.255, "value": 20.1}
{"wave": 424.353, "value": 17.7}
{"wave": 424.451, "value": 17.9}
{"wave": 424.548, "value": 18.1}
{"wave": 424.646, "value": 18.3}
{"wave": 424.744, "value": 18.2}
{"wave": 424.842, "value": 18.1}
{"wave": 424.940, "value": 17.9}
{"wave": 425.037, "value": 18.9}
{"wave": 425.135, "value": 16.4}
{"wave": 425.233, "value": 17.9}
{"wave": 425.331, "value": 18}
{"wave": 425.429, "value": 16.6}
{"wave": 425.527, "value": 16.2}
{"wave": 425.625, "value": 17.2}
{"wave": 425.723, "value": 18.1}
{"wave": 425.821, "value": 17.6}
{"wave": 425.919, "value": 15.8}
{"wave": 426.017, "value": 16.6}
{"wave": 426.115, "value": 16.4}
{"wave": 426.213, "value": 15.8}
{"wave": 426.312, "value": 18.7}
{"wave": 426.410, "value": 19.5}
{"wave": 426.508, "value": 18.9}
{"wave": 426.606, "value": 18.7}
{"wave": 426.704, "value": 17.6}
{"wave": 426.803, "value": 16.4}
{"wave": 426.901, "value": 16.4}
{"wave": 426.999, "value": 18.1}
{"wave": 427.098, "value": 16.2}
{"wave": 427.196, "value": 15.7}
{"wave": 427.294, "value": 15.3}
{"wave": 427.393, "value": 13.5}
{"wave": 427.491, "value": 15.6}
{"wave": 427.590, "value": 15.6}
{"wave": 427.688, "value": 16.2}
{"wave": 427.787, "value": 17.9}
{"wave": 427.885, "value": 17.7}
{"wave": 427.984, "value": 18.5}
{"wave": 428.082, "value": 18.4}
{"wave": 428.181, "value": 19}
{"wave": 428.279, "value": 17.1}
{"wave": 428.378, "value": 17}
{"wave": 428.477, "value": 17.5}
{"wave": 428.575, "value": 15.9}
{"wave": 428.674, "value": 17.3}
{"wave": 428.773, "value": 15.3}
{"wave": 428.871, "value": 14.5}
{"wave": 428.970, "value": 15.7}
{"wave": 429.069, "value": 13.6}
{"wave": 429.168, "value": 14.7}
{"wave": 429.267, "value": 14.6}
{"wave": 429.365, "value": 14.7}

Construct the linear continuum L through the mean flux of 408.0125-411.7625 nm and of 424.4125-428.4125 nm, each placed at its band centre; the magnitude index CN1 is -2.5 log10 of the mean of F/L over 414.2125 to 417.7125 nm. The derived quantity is 0.106 mag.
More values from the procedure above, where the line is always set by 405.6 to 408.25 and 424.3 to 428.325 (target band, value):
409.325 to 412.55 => 0.022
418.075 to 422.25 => 0.060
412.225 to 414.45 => 0.032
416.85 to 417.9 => 0.113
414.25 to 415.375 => 0.097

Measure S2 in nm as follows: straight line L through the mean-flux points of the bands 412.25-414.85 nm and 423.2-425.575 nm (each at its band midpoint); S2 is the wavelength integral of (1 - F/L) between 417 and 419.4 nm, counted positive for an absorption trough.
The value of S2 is 0.232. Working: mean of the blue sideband 15.4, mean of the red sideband 17.6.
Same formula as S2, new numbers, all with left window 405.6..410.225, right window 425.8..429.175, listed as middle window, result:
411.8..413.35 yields 0.055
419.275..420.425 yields 0.023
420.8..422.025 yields 0.003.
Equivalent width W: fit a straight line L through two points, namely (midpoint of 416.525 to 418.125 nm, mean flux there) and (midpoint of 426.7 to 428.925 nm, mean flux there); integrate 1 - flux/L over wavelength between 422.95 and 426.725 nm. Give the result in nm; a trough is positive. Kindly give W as -0.291 nm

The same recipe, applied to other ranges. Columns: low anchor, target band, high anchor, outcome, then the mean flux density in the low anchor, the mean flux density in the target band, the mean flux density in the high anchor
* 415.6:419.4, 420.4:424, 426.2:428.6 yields -0.028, 15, 16.1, 17.1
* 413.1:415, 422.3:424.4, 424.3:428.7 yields 0.042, 15.3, 16.4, 17.3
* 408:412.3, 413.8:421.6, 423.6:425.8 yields 0.756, 16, 15.3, 17.8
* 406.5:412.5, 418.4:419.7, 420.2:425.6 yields 0.107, 15.9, 15.1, 16.7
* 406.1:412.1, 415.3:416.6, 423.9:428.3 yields 0.109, 15.8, 15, 17.3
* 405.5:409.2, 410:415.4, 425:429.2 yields 0.278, 16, 15.4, 16.8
